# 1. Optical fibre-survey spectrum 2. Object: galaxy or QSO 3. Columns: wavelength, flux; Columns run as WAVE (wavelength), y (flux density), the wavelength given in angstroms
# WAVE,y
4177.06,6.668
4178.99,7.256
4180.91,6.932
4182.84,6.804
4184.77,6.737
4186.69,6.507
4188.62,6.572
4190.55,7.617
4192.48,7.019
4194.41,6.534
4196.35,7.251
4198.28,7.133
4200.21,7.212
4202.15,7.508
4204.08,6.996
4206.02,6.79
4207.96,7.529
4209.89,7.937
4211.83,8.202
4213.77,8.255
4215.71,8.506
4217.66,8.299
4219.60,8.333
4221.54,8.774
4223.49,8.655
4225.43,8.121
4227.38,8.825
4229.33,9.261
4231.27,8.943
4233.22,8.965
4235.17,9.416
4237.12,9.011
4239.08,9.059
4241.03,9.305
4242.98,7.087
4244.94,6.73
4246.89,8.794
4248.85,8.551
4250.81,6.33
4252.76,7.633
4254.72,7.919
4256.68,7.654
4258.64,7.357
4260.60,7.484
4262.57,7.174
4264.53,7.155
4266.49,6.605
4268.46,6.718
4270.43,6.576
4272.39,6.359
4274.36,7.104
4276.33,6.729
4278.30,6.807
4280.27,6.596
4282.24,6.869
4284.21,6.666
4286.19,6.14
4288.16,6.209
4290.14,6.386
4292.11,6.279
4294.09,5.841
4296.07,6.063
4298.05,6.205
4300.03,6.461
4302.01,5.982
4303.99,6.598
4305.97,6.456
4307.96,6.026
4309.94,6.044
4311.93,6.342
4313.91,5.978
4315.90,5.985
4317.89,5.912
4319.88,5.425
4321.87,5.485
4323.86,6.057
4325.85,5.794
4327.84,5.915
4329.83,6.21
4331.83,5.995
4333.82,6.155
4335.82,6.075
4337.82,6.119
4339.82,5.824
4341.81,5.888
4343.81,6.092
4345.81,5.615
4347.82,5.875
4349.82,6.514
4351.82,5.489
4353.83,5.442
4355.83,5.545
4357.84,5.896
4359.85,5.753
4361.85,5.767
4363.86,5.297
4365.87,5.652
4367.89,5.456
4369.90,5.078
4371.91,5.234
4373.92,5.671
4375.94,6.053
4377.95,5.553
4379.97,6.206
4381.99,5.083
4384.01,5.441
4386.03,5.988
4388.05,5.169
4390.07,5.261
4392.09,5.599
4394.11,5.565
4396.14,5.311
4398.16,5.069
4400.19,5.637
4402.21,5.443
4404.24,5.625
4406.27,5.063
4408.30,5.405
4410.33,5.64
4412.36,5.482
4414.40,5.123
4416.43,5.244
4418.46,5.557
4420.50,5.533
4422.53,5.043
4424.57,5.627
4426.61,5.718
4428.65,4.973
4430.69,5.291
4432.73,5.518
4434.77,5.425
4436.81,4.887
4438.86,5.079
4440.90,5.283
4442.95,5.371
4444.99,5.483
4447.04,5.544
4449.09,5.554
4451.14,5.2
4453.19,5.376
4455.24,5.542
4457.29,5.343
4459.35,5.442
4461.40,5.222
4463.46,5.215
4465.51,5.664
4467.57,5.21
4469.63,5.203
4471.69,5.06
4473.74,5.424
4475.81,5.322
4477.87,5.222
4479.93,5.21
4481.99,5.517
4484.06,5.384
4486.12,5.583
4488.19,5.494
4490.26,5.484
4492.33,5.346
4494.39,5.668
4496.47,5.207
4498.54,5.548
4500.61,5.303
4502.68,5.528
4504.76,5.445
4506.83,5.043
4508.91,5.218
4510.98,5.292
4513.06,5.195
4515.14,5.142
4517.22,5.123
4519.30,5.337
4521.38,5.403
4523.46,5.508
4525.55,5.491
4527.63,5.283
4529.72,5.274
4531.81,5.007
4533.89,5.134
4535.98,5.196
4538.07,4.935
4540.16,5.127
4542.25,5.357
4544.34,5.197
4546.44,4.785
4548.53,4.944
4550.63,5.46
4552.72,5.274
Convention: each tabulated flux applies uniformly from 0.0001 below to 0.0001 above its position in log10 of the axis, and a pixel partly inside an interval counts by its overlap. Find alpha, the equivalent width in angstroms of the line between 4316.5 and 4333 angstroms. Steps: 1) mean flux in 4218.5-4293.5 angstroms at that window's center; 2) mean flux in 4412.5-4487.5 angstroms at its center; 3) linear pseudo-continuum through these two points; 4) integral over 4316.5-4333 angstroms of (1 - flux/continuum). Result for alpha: 2.27 angstroms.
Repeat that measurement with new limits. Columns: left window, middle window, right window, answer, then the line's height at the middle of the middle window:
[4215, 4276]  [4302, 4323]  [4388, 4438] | 2.7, 6.91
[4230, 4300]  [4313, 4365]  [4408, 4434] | 4.3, 6.38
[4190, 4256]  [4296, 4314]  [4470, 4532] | 2.5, 7.23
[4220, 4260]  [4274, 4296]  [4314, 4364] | 2.2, 7.2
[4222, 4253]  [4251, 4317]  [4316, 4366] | 6.0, 7.27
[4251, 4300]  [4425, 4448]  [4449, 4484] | 0.9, 5.56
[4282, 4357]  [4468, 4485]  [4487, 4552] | 0.5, 5.44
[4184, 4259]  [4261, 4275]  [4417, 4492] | 1.0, 7.39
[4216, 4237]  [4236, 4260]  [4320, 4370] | 0.8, 8.23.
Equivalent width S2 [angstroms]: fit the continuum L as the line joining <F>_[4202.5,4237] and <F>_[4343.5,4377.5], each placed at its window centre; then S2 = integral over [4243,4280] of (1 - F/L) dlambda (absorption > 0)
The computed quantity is 1.8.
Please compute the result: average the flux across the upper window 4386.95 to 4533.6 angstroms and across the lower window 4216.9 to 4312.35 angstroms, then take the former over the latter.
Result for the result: 0.73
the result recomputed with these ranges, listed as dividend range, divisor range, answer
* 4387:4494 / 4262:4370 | 0.88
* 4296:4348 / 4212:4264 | 0.73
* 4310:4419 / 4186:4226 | 0.74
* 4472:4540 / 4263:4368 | 0.87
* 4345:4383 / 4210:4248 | 0.66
